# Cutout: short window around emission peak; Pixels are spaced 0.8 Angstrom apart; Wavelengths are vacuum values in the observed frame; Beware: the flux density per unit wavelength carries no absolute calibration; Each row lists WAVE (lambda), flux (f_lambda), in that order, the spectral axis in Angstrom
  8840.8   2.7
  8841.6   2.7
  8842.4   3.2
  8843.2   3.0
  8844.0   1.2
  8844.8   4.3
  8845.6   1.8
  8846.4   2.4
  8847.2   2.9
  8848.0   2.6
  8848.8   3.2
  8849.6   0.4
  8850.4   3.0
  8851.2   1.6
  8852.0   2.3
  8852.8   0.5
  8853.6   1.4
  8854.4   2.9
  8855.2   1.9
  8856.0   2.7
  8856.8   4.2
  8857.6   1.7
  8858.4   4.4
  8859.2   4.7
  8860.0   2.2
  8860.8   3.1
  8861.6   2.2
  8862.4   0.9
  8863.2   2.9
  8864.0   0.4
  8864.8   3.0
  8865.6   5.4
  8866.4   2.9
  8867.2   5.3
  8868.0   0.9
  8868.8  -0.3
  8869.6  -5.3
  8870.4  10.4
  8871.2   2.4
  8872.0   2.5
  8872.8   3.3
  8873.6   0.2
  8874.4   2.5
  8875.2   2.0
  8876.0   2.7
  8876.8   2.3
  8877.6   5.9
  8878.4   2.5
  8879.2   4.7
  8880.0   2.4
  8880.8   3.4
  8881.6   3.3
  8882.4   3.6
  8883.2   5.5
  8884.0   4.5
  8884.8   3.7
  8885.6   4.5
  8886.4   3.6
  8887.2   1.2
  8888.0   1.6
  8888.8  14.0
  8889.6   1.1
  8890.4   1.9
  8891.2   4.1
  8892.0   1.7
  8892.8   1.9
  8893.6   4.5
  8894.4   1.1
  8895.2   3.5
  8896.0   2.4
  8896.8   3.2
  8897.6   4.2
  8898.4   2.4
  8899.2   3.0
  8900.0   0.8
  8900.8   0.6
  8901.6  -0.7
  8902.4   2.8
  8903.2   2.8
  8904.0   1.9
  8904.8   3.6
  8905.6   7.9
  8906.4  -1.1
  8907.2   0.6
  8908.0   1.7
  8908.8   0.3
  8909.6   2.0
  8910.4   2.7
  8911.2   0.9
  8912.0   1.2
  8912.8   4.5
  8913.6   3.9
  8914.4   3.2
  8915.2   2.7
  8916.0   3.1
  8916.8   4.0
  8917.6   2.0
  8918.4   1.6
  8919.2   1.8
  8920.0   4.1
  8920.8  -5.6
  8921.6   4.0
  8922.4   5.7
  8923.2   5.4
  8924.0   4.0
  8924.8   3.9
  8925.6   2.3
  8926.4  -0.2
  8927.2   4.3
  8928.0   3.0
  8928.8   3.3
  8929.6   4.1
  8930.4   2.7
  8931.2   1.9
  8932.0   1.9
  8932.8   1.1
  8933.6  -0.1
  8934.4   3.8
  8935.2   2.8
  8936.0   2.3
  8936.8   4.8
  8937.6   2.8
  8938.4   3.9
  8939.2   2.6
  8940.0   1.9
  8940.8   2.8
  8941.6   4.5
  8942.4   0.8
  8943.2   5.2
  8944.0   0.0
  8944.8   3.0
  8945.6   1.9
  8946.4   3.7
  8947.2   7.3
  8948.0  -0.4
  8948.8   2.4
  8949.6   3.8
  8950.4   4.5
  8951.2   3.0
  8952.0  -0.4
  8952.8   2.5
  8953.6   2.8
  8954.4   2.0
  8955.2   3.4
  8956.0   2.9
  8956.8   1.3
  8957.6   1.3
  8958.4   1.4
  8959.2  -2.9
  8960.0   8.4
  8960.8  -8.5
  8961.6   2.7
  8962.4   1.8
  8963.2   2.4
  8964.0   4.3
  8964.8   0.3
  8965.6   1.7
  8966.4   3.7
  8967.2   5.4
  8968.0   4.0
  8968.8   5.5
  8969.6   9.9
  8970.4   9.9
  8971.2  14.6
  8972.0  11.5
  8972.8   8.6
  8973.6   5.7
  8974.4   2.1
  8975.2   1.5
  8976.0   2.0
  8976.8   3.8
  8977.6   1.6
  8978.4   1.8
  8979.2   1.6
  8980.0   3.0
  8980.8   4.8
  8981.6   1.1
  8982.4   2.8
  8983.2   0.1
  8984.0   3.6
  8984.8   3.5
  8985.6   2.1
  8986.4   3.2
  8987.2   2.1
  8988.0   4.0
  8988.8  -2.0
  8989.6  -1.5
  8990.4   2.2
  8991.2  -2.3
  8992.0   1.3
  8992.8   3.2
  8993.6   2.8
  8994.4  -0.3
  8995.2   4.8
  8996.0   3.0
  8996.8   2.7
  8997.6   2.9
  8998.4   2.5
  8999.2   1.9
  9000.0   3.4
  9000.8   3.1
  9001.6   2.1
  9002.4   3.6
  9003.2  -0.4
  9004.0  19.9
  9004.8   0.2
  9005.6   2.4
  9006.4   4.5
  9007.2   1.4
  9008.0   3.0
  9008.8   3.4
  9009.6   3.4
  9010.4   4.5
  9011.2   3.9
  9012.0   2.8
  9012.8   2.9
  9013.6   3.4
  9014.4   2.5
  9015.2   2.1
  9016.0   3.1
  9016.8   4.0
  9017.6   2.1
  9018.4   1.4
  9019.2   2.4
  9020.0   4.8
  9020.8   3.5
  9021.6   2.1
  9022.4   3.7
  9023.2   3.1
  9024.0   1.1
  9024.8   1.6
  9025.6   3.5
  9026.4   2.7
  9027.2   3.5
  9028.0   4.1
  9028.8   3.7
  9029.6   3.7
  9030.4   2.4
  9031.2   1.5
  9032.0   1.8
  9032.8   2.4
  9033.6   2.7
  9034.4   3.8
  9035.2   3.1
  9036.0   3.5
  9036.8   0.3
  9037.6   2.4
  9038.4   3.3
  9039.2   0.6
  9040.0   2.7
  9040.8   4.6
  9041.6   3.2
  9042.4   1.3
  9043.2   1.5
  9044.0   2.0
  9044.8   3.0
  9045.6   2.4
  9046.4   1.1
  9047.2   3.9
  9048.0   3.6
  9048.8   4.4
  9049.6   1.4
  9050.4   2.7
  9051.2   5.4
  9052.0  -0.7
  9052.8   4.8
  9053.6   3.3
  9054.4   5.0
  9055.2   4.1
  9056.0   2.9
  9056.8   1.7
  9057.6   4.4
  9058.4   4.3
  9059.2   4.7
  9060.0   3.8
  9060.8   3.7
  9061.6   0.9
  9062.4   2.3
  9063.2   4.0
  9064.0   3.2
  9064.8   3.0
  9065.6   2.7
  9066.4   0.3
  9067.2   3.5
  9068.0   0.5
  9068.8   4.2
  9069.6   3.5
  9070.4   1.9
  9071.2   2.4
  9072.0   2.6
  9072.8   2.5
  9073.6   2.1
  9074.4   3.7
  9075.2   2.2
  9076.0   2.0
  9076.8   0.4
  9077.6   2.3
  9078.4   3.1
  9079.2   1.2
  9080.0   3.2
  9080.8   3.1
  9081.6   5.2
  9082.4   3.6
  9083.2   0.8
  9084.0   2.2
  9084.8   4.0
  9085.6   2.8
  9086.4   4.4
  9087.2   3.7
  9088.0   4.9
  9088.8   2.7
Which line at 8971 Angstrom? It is Hbeta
